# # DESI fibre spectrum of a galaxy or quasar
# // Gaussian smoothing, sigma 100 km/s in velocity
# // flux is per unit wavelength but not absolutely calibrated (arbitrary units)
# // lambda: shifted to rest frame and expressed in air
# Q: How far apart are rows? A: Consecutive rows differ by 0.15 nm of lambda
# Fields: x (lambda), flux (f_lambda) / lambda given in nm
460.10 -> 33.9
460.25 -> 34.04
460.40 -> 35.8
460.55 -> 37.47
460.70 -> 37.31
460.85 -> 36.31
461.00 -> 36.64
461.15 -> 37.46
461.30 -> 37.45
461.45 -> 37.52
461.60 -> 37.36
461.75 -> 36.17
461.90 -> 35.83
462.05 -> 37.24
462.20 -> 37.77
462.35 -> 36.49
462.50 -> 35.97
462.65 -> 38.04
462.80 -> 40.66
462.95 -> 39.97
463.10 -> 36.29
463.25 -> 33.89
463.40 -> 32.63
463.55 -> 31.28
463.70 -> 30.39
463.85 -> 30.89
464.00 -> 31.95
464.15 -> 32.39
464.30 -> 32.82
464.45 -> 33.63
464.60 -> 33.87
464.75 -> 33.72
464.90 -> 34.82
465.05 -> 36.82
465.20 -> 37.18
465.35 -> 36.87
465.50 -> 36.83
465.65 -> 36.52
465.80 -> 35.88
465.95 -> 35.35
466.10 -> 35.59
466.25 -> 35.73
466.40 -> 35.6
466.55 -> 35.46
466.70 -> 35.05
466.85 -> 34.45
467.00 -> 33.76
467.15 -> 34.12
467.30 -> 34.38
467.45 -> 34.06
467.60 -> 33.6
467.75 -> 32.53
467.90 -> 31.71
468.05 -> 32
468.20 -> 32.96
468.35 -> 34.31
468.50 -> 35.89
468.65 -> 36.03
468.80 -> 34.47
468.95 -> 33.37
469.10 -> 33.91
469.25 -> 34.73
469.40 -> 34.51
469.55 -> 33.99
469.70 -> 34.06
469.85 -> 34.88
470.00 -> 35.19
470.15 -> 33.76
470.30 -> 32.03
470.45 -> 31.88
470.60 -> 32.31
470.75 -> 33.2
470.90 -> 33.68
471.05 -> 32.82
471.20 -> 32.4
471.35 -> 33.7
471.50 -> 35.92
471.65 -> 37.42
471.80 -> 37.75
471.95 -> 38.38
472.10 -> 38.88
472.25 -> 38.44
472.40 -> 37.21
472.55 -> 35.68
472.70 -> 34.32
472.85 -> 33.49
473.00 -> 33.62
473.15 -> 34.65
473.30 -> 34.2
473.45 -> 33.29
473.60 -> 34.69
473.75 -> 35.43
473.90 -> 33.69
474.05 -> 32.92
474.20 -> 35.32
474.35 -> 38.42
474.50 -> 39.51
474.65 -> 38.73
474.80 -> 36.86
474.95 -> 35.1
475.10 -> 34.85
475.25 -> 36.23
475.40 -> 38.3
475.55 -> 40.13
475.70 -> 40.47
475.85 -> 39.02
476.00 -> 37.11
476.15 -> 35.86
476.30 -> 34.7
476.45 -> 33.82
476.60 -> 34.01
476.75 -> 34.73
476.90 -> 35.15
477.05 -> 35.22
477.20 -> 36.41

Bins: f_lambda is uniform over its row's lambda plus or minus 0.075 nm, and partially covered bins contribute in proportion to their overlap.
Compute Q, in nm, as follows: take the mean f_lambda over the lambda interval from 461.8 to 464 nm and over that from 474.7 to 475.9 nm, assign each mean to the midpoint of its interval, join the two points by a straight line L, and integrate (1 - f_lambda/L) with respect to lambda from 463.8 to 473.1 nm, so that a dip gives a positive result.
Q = 0.466 nm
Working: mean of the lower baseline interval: 35.4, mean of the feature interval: 34.6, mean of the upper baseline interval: 37.6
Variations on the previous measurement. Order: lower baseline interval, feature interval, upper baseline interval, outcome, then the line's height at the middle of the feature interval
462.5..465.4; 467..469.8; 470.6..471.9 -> 0.054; 34.6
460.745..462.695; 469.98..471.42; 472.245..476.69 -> 0.128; 36.2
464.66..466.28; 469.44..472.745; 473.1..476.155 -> 0.122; 36.2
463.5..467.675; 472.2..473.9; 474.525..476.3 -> 0.084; 36.7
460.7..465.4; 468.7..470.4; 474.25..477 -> 0.099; 36.2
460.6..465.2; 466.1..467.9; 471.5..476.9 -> 0.069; 35.7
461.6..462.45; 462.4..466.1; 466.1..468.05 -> 0.066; 35.6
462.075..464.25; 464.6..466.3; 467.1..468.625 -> -0.077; 34.3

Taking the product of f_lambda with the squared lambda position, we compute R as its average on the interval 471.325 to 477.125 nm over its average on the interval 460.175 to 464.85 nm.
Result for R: 1.1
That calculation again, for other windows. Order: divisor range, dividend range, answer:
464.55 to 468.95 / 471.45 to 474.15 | 1.05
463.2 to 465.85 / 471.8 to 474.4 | 1.08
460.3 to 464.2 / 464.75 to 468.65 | 0.99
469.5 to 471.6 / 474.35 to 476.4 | 1.14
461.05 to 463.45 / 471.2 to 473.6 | 1.01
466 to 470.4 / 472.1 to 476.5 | 1.08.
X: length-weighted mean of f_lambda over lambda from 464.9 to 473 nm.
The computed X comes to 34.8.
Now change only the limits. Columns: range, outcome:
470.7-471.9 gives 34.7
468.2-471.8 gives 34.2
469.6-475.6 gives 35.3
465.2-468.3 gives 34.7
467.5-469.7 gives 33.9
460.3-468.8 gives 35.2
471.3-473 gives 36.4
